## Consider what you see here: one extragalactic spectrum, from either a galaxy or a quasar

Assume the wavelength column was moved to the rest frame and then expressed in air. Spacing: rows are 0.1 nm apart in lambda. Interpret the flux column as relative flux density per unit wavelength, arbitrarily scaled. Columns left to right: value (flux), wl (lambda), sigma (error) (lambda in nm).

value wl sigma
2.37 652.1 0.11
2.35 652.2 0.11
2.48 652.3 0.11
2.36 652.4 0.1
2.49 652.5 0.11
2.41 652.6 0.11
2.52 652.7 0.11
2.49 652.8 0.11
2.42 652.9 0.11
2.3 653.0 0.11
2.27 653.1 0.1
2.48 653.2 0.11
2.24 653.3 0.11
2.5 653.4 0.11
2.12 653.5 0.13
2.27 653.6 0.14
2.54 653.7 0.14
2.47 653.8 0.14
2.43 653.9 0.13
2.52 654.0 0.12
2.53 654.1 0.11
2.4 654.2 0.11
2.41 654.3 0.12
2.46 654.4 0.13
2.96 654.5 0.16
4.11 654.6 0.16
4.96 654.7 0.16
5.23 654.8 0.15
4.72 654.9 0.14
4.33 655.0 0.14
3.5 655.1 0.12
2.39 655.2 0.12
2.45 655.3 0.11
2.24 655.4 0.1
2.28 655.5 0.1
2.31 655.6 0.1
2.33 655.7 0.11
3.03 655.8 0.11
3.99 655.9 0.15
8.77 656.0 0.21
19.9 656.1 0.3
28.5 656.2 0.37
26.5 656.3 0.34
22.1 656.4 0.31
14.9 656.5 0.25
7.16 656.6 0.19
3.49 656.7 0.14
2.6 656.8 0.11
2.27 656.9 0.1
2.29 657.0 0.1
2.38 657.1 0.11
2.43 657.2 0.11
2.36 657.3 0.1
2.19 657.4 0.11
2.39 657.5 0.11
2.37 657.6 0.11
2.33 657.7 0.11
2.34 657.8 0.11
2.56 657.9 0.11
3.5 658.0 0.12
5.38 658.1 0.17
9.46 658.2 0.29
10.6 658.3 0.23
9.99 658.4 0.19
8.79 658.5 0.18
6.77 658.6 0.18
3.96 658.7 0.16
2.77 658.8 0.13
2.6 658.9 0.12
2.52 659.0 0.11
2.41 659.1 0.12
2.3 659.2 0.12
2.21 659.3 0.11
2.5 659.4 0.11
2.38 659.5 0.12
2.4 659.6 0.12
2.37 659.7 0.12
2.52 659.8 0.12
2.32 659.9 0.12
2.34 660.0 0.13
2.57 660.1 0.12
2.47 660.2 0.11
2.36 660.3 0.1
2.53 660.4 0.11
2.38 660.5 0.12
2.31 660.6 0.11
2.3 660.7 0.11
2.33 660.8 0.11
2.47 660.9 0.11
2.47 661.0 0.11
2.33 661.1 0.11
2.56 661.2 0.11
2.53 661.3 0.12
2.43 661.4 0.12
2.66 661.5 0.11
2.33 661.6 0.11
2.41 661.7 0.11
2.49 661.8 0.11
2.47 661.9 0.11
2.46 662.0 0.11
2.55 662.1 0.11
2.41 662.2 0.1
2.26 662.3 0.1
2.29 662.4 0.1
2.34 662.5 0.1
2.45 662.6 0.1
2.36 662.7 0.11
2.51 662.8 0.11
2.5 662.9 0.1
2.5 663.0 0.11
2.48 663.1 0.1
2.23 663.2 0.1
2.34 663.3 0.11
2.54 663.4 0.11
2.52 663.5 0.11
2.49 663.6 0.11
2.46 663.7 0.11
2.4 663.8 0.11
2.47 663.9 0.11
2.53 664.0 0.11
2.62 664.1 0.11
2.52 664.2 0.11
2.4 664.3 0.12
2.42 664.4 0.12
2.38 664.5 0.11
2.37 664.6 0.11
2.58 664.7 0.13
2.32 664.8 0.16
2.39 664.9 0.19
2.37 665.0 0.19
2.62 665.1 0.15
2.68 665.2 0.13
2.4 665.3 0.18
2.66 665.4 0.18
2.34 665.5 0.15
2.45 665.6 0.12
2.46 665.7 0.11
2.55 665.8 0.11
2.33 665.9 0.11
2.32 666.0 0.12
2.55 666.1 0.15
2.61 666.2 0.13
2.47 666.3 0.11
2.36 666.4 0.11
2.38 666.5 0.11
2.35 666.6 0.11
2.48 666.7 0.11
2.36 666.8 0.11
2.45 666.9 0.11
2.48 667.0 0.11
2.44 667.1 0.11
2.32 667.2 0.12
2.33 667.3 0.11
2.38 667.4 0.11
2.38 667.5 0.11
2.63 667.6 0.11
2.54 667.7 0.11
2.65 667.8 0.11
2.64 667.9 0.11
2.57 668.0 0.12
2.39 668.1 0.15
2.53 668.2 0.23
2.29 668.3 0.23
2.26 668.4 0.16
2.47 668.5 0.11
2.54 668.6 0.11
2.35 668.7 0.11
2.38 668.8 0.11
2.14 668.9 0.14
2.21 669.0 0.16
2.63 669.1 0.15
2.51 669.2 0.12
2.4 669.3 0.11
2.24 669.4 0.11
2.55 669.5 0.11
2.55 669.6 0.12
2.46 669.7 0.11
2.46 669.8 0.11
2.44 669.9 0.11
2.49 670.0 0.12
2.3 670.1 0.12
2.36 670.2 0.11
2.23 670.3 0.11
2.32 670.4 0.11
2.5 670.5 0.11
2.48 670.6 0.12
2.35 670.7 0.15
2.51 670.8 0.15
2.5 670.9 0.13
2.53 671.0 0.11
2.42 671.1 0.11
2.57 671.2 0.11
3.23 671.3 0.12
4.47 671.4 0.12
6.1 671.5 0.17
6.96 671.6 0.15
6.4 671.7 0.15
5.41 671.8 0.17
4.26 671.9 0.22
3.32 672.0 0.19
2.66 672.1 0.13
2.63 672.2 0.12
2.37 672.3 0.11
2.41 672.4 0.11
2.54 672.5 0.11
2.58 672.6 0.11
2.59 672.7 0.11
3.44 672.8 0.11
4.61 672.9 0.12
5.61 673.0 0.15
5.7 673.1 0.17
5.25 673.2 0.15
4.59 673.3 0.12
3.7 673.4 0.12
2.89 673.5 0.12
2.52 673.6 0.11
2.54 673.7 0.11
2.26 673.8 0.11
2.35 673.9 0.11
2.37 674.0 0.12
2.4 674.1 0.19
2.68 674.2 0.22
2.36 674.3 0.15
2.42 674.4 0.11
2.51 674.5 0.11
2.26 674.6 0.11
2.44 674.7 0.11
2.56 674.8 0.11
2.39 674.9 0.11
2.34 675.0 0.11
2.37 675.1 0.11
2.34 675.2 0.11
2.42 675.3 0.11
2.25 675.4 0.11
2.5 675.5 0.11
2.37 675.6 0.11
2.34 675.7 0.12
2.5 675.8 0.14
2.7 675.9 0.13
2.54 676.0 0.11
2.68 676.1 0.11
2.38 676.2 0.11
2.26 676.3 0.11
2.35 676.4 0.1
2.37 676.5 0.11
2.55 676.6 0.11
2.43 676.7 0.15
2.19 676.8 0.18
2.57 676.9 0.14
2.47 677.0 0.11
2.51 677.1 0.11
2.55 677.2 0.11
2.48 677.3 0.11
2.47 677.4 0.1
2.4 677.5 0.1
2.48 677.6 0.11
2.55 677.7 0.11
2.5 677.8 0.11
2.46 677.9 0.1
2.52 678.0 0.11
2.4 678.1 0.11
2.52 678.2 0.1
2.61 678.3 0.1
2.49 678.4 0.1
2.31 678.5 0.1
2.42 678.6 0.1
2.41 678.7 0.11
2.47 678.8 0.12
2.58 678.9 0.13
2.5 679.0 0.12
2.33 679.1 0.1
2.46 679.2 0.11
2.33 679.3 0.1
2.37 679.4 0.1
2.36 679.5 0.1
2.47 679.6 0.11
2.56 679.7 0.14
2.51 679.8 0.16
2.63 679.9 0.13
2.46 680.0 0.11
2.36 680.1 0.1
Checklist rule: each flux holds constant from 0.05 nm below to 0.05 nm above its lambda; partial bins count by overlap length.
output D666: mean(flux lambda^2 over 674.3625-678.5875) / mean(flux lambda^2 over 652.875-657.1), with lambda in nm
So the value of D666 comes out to 0.48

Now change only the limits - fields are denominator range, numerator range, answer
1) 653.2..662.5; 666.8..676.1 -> 0.71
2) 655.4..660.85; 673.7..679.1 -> 0.50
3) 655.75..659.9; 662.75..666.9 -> 0.41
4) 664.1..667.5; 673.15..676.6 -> 1.10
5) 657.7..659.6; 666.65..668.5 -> 0.56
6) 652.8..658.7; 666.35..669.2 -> 0.48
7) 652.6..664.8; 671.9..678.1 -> 0.76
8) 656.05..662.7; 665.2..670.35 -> 0.55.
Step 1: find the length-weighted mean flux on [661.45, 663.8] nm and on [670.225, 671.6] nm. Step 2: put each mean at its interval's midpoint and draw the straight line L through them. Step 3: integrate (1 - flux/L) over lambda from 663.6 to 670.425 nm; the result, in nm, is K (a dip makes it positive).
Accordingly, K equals 0.80 nm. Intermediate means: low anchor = 2.44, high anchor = 3.07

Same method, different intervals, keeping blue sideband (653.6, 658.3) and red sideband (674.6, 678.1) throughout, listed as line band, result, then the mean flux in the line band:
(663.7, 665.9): 0.89 nm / 2.47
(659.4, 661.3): 0.94 nm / 2.42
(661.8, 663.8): 0.90 nm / 2.43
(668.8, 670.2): 0.42 nm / 2.41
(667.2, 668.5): 0.43 nm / 2.46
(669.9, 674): -0.38 nm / 3.35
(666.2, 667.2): 0.37 nm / 2.42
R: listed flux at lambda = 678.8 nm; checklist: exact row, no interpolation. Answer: 2.47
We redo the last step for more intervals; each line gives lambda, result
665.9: 2.33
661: 2.47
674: 2.37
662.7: 2.36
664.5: 2.38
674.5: 2.51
